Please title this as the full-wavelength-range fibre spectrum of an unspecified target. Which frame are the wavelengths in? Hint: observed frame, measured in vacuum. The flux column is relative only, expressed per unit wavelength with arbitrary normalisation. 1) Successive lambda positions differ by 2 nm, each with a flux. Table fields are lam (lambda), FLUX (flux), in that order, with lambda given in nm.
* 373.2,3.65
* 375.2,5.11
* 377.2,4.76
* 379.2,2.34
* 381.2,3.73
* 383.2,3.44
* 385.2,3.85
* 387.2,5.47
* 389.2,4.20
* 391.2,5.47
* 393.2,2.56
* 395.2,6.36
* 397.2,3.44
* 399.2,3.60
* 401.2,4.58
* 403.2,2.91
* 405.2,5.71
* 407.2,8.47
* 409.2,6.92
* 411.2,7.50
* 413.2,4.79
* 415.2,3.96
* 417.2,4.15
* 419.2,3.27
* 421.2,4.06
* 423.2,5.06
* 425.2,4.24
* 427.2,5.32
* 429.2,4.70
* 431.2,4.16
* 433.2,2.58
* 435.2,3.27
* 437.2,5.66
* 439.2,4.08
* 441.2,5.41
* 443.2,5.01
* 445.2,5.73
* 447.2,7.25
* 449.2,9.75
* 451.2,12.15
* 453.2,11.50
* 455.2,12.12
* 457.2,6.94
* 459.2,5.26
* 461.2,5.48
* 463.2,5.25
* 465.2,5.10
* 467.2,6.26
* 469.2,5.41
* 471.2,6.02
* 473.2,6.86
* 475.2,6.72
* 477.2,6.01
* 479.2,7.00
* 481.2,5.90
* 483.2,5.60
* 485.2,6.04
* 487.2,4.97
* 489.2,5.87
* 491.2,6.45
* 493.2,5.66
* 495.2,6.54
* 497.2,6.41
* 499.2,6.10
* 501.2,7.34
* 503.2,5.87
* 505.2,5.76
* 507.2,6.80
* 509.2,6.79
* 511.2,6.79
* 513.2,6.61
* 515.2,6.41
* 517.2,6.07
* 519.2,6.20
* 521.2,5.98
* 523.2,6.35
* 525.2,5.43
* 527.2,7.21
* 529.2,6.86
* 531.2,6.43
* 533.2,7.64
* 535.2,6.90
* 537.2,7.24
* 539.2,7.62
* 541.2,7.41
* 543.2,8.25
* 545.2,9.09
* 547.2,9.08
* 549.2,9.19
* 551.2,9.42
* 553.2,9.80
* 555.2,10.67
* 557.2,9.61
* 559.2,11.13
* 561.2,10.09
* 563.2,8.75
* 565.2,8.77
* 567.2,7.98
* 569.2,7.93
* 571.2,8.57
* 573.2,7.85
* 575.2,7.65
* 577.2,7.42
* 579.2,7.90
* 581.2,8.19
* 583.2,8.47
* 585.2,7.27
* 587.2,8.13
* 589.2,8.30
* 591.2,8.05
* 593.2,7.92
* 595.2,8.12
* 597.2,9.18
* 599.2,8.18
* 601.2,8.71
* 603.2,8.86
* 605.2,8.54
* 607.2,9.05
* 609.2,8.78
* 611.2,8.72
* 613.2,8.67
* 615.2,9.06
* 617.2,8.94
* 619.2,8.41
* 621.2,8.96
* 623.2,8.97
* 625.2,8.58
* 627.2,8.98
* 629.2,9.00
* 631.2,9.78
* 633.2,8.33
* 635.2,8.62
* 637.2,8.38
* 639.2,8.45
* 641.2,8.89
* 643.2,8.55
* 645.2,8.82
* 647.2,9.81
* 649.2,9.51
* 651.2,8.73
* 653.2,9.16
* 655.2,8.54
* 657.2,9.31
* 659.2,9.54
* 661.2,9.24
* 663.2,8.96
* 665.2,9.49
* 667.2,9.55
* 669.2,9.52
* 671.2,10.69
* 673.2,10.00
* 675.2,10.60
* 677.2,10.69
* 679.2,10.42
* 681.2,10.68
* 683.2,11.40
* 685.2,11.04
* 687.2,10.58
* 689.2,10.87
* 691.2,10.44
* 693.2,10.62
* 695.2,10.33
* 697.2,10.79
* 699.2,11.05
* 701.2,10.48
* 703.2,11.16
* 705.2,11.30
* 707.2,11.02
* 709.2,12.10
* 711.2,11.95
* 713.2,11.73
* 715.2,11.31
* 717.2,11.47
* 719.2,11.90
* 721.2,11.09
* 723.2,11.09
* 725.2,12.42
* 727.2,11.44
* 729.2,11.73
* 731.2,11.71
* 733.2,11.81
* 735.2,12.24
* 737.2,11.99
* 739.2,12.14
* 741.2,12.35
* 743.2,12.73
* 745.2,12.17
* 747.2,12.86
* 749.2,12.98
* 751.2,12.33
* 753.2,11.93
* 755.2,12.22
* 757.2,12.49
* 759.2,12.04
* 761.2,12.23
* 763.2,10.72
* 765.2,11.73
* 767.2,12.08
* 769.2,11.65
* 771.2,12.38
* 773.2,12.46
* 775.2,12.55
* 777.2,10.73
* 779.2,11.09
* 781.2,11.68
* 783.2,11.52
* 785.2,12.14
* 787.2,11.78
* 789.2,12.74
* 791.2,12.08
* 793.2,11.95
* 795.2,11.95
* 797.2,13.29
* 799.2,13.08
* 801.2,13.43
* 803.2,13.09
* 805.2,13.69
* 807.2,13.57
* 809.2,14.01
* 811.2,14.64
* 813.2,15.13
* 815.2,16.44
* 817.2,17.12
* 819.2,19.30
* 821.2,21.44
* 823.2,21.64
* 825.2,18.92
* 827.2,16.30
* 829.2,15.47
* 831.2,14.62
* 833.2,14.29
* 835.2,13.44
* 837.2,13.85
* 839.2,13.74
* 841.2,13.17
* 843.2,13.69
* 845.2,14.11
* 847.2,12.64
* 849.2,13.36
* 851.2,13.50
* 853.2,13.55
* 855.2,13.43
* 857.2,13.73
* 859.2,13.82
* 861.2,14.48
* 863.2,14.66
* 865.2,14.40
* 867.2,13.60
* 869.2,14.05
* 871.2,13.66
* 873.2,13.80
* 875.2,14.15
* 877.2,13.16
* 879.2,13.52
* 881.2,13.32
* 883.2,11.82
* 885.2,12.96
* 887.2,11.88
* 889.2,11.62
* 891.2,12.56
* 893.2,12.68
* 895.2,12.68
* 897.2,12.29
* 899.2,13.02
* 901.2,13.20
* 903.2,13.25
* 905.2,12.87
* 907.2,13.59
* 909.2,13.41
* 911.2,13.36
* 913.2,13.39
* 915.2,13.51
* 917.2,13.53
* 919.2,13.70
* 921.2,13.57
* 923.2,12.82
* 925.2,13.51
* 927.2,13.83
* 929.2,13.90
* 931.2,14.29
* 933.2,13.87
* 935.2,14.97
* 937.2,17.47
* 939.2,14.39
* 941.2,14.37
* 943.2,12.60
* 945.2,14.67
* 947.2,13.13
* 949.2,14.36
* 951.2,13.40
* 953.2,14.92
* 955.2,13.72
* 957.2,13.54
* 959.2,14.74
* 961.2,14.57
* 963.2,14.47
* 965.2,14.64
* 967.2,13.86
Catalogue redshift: 0.252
